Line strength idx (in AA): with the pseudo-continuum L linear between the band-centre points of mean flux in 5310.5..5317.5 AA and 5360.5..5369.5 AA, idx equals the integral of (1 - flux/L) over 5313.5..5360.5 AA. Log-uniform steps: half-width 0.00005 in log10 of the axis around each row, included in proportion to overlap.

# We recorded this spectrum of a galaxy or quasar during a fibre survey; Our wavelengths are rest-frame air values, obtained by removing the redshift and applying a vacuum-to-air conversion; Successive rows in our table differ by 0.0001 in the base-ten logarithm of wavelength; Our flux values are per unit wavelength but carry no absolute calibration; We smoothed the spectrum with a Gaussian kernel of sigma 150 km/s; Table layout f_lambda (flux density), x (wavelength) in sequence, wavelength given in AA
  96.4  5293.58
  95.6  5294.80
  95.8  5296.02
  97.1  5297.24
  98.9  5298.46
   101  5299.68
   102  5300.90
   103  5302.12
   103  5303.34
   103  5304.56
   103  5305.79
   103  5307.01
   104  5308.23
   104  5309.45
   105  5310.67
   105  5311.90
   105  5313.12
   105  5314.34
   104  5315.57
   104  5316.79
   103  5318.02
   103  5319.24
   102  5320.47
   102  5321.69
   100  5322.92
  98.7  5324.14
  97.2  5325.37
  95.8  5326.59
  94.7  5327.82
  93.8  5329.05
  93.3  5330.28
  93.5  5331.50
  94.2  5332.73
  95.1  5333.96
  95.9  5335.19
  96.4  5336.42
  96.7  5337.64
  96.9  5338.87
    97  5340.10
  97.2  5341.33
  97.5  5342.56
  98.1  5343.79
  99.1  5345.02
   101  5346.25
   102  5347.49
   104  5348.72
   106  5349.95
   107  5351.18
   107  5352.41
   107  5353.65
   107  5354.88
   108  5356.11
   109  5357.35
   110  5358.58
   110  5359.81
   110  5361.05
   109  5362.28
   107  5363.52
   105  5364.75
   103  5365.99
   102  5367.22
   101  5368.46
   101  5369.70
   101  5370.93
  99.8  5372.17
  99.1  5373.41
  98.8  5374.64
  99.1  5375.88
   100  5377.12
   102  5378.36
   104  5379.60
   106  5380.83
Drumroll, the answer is 1.7 AA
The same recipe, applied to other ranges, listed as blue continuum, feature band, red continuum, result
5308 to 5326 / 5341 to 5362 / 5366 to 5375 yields -0.72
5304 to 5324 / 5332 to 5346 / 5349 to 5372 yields 1.06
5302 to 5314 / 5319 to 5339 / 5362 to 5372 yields 1.30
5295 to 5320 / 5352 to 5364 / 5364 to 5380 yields -0.82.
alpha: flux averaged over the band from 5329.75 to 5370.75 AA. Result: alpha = 102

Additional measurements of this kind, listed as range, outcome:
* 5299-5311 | 103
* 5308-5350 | 99.6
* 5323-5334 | 95.4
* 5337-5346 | 97.7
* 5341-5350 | 100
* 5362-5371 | 104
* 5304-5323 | 103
